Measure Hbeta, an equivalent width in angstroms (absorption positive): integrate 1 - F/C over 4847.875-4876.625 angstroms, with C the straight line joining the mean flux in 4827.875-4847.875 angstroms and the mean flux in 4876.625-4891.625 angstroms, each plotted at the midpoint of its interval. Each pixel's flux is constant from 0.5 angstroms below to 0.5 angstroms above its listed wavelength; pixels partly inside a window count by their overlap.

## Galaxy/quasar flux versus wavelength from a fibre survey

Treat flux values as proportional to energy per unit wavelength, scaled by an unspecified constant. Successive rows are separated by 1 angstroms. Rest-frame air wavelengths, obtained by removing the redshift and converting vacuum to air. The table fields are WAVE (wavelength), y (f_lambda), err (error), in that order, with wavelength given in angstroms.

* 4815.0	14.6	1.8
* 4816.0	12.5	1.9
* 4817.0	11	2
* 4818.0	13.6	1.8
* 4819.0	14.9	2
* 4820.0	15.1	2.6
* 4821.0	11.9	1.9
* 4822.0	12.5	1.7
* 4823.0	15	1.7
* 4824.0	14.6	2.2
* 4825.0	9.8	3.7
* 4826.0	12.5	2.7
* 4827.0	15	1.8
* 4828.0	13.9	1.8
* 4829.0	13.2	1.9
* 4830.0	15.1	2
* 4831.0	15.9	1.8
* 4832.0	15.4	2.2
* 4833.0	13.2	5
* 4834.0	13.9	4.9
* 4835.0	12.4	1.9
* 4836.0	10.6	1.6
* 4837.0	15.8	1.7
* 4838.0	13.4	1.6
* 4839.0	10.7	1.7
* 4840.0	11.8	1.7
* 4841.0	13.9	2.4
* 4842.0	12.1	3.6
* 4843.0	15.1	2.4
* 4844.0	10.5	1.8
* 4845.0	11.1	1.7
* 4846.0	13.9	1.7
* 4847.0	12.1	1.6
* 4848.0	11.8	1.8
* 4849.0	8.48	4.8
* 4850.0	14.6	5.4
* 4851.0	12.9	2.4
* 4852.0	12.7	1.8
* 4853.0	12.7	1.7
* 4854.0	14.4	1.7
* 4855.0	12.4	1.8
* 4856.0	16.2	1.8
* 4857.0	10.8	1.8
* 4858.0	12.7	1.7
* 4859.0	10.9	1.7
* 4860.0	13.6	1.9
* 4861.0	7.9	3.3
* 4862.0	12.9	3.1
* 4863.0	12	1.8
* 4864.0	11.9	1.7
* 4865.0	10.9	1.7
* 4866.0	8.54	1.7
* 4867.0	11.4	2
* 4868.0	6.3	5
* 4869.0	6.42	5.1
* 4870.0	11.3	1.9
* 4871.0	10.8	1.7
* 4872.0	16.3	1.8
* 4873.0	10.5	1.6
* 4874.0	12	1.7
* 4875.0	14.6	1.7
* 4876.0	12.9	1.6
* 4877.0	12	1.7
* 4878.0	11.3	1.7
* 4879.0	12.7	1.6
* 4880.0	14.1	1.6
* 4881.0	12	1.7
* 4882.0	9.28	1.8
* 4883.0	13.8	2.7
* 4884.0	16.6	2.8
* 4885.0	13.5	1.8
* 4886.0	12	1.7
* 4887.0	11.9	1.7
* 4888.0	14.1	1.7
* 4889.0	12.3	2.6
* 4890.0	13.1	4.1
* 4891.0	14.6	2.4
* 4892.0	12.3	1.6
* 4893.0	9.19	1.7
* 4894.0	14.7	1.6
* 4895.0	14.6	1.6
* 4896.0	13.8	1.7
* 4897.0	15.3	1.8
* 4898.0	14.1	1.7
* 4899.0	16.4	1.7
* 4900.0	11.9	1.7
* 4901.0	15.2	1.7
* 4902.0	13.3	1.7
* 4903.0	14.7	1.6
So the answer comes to 2.8 angstroms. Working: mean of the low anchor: 13.2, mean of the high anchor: 12.9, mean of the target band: 11.8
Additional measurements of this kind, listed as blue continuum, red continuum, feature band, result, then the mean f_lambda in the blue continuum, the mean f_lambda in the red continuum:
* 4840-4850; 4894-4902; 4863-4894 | 3.7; 12.2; 14.4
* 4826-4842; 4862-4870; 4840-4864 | -1.9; 13.5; 9.95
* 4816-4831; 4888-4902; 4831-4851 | 1.1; 13.5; 13.7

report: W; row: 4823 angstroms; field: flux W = 15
